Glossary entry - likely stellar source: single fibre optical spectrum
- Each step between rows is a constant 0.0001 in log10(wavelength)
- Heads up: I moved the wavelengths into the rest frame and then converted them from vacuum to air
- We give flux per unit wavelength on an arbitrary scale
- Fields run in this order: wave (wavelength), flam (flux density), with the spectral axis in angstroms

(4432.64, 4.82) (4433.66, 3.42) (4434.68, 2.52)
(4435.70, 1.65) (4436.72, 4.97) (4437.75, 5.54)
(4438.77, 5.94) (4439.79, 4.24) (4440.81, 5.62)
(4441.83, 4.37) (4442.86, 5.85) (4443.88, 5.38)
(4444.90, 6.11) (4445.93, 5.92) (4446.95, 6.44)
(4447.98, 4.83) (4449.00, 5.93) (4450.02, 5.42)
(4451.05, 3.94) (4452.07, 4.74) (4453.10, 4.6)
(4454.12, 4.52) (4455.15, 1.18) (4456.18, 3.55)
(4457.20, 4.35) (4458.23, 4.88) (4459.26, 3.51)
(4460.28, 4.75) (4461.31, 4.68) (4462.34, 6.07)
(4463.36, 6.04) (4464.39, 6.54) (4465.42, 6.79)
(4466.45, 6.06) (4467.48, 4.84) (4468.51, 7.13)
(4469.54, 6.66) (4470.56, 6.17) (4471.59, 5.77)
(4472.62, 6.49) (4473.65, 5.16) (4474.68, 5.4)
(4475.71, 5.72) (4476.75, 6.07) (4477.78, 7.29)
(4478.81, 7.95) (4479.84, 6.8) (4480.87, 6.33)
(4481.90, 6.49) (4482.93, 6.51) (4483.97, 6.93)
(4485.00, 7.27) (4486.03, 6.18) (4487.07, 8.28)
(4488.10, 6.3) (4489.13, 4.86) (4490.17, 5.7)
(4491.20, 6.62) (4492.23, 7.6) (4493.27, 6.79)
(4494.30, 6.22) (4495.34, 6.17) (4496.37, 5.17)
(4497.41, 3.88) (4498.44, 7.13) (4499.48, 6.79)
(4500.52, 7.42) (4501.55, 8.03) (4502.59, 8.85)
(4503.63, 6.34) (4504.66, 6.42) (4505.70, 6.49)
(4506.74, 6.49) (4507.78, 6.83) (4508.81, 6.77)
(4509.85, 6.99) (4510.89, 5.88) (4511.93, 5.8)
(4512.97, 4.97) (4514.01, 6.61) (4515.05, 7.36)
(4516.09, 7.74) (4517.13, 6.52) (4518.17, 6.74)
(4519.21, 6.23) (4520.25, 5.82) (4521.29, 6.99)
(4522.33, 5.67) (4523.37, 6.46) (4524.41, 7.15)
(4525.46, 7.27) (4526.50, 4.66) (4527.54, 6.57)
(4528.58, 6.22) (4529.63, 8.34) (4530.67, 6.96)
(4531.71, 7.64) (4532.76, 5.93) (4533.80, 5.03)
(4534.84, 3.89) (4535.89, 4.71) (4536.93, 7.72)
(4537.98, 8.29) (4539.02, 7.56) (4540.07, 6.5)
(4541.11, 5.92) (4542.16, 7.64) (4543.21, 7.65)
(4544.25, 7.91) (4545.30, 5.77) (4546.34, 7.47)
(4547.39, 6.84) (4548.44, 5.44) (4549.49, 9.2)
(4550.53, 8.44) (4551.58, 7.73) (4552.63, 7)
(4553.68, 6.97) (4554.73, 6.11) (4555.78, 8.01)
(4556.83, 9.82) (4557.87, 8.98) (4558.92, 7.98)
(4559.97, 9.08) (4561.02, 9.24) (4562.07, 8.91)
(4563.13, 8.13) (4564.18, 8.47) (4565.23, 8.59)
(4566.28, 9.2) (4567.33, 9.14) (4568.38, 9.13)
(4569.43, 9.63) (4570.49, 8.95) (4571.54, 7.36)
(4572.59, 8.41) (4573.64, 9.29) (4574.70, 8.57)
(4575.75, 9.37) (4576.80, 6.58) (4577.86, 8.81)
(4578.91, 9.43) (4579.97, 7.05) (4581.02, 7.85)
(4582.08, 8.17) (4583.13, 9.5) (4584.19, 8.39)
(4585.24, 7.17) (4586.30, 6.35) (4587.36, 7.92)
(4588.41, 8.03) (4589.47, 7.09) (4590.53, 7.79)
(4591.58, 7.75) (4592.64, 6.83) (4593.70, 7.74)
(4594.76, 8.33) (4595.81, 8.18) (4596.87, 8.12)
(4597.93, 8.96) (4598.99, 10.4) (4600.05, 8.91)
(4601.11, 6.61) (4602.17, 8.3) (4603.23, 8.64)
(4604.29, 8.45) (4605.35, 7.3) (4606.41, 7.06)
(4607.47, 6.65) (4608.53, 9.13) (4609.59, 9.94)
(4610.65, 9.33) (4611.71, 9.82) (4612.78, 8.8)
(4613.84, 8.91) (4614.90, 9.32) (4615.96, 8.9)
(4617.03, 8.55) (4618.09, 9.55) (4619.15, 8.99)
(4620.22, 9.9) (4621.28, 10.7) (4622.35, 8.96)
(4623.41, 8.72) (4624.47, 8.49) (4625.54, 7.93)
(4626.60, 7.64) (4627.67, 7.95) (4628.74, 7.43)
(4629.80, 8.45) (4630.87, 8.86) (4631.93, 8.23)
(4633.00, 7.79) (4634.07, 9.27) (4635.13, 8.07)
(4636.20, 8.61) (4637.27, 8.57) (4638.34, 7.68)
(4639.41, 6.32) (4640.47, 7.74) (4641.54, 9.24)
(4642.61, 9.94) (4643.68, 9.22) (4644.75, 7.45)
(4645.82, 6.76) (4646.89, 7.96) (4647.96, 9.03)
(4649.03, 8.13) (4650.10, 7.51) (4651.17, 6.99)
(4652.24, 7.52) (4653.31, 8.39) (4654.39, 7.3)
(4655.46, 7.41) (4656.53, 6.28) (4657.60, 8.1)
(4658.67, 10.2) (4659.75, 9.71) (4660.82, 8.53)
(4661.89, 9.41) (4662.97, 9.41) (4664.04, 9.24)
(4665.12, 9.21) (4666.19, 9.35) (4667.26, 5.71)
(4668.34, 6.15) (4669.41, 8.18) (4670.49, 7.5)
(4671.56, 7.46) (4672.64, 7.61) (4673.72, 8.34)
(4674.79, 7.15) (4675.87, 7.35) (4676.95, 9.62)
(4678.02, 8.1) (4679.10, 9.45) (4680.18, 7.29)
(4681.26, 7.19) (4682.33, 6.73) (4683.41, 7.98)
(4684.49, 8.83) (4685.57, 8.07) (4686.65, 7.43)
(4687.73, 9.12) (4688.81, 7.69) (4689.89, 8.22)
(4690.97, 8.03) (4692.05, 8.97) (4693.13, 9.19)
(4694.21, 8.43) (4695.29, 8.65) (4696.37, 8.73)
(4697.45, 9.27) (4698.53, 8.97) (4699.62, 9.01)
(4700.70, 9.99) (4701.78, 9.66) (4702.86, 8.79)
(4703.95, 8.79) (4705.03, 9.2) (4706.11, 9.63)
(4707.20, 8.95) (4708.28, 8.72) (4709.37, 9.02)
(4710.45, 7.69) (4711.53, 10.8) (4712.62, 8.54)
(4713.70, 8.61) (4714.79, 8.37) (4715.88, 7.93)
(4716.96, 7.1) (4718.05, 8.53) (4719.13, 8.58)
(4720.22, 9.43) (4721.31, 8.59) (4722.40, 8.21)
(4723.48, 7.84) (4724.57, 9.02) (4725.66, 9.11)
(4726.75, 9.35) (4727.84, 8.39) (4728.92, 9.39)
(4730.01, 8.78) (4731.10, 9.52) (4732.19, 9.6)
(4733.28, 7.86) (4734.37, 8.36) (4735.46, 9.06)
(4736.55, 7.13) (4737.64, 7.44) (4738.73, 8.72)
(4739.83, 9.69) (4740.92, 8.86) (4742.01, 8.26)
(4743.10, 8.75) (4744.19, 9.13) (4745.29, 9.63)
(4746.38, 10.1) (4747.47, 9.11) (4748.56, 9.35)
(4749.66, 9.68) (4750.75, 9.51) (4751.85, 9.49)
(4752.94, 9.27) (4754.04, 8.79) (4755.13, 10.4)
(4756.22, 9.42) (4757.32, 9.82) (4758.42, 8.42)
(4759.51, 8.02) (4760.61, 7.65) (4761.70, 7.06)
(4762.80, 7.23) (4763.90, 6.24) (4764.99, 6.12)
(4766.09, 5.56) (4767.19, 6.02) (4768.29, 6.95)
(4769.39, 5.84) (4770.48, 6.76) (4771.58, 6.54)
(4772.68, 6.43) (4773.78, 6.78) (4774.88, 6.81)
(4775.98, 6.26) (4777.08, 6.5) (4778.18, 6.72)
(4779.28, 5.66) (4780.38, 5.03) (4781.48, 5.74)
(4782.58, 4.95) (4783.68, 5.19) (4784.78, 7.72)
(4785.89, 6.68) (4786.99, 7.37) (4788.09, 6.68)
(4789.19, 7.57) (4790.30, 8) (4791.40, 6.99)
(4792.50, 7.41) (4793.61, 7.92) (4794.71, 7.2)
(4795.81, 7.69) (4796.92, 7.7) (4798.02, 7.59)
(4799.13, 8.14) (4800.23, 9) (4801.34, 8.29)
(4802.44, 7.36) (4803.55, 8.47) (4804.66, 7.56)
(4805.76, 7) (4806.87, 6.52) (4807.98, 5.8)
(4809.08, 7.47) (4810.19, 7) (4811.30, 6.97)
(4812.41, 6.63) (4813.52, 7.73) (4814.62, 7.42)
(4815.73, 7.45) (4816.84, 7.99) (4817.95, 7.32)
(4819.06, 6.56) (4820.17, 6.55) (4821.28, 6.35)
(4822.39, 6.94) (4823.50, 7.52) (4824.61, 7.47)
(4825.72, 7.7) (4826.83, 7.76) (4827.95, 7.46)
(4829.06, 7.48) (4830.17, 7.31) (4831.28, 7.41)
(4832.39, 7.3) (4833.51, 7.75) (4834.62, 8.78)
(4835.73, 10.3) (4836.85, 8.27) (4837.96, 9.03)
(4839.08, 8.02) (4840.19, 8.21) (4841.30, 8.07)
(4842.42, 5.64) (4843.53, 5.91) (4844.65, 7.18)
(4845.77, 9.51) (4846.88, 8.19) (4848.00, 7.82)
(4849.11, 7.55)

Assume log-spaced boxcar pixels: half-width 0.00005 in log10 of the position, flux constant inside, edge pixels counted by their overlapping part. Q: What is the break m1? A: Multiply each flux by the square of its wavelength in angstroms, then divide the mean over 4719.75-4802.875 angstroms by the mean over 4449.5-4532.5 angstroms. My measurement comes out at 1.4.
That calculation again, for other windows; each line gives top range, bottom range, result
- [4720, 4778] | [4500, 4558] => 1.32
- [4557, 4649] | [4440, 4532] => 1.46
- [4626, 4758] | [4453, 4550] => 1.47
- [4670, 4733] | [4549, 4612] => 1.09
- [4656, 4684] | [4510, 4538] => 1.36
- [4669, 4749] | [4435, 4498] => 1.70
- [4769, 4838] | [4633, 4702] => 0.92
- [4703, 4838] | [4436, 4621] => 1.24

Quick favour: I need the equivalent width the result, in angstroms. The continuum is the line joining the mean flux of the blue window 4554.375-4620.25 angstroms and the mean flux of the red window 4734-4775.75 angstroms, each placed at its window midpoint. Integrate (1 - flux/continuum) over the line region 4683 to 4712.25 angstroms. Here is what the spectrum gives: -2.1 angstroms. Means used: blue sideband 8.44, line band 8.81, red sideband 8.1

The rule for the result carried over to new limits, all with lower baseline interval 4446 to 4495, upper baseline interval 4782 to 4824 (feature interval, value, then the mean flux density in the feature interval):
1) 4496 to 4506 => -1.3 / 6.68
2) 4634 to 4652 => -4.3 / 8.11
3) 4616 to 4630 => -4.9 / 8.72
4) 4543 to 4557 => -2.8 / 7.39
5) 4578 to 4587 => -2.5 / 8.02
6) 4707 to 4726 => -4.8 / 8.6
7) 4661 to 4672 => -2.6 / 8.18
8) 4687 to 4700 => -3.7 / 8.67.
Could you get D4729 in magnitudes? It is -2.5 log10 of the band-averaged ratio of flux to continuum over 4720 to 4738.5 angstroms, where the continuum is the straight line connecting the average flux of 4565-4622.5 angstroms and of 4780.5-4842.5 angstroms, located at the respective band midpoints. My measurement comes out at -0.11 mag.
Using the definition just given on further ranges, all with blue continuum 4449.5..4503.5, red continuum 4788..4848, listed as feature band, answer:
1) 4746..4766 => -0.18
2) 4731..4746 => -0.21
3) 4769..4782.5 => 0.18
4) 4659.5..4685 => -0.18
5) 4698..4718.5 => -0.25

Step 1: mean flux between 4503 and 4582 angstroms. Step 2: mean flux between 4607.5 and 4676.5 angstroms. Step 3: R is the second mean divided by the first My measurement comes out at 1.14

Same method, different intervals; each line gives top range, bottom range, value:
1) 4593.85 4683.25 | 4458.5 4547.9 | 1.29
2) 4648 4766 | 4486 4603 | 1.15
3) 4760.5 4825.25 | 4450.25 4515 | 1.15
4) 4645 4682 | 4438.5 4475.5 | 1.52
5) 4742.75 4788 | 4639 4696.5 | 0.92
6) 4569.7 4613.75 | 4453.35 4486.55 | 1.43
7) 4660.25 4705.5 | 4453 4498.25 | 1.43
